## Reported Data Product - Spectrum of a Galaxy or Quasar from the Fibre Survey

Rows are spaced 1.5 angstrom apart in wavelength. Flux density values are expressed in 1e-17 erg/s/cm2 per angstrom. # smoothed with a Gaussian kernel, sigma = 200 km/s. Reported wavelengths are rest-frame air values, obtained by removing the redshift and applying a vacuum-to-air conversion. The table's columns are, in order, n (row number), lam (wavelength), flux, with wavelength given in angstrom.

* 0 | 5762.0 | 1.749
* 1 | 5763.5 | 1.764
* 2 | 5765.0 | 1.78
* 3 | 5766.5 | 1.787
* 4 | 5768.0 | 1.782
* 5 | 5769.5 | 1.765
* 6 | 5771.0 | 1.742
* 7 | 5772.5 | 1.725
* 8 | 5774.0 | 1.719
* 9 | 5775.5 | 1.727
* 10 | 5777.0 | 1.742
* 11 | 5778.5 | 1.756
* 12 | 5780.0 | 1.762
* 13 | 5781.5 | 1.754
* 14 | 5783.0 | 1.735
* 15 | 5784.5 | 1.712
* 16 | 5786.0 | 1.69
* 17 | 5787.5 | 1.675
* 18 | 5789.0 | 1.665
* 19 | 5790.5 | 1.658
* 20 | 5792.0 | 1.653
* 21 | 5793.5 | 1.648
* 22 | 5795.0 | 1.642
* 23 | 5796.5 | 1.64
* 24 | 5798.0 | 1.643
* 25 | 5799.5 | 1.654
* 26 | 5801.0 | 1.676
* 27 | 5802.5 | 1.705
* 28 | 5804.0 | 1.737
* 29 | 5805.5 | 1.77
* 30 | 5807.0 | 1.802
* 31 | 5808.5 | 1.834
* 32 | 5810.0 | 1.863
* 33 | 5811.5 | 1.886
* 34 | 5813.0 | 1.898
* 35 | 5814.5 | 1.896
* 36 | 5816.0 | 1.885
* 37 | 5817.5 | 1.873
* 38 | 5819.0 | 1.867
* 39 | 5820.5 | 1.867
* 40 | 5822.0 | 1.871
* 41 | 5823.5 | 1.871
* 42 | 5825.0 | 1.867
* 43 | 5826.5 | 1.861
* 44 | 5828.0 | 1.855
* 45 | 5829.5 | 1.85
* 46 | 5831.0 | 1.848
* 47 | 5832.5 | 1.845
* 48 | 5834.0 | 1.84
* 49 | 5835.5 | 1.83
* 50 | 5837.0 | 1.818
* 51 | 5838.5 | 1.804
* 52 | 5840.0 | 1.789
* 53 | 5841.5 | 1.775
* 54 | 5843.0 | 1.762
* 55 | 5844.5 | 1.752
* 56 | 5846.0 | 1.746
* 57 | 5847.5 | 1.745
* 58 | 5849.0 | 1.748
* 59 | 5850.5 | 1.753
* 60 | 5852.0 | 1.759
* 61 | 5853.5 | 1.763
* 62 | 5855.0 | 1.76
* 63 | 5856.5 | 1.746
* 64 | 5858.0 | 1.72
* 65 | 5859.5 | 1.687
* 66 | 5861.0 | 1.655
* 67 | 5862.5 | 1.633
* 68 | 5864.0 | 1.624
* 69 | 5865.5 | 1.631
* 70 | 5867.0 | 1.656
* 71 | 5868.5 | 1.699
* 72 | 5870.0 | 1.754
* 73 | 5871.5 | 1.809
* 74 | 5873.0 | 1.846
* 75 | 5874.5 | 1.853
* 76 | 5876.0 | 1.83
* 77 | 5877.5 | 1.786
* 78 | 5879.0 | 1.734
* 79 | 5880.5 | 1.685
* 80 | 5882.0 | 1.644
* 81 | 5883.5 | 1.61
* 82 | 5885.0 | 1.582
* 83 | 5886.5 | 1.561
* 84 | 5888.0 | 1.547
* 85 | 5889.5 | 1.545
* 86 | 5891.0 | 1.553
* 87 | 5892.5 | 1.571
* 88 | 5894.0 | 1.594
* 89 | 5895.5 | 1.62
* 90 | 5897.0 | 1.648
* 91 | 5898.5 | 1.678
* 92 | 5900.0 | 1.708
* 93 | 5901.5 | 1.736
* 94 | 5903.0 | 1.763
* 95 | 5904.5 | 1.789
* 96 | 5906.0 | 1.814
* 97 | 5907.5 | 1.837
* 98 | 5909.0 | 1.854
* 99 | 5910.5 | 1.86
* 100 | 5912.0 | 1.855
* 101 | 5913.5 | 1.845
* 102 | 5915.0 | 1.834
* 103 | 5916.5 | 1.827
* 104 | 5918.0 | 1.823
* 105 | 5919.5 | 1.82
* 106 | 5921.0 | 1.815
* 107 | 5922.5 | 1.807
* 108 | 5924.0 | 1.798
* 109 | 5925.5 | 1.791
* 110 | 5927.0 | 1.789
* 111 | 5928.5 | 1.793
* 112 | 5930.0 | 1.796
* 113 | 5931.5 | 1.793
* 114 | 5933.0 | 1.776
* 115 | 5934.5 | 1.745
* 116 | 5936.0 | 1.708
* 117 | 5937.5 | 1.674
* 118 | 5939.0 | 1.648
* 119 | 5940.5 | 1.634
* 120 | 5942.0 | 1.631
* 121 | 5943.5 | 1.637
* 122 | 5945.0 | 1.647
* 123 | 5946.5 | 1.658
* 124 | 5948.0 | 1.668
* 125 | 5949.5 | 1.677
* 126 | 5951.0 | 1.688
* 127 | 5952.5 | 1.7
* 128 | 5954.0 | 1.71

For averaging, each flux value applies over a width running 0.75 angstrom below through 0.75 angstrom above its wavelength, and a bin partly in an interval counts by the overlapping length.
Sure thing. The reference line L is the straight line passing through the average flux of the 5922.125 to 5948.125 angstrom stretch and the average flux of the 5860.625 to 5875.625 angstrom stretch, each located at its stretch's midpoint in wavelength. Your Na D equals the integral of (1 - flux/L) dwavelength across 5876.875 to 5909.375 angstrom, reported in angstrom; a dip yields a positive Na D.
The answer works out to 0.9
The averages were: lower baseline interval 1.72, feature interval 1.67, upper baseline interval 1.72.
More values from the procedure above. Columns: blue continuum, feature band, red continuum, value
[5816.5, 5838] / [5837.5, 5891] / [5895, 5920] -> 3.2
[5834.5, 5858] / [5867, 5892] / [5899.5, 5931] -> 1.4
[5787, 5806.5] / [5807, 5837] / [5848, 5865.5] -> -3.0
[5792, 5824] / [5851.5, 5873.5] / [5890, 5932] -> 0.7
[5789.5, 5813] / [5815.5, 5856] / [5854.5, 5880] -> -2.0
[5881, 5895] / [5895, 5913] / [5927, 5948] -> -1.6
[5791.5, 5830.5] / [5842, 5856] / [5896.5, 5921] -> 0.3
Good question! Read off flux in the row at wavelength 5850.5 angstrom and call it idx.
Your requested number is 1.753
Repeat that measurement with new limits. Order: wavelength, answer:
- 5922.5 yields 1.807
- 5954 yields 1.71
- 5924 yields 1.798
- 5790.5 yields 1.658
